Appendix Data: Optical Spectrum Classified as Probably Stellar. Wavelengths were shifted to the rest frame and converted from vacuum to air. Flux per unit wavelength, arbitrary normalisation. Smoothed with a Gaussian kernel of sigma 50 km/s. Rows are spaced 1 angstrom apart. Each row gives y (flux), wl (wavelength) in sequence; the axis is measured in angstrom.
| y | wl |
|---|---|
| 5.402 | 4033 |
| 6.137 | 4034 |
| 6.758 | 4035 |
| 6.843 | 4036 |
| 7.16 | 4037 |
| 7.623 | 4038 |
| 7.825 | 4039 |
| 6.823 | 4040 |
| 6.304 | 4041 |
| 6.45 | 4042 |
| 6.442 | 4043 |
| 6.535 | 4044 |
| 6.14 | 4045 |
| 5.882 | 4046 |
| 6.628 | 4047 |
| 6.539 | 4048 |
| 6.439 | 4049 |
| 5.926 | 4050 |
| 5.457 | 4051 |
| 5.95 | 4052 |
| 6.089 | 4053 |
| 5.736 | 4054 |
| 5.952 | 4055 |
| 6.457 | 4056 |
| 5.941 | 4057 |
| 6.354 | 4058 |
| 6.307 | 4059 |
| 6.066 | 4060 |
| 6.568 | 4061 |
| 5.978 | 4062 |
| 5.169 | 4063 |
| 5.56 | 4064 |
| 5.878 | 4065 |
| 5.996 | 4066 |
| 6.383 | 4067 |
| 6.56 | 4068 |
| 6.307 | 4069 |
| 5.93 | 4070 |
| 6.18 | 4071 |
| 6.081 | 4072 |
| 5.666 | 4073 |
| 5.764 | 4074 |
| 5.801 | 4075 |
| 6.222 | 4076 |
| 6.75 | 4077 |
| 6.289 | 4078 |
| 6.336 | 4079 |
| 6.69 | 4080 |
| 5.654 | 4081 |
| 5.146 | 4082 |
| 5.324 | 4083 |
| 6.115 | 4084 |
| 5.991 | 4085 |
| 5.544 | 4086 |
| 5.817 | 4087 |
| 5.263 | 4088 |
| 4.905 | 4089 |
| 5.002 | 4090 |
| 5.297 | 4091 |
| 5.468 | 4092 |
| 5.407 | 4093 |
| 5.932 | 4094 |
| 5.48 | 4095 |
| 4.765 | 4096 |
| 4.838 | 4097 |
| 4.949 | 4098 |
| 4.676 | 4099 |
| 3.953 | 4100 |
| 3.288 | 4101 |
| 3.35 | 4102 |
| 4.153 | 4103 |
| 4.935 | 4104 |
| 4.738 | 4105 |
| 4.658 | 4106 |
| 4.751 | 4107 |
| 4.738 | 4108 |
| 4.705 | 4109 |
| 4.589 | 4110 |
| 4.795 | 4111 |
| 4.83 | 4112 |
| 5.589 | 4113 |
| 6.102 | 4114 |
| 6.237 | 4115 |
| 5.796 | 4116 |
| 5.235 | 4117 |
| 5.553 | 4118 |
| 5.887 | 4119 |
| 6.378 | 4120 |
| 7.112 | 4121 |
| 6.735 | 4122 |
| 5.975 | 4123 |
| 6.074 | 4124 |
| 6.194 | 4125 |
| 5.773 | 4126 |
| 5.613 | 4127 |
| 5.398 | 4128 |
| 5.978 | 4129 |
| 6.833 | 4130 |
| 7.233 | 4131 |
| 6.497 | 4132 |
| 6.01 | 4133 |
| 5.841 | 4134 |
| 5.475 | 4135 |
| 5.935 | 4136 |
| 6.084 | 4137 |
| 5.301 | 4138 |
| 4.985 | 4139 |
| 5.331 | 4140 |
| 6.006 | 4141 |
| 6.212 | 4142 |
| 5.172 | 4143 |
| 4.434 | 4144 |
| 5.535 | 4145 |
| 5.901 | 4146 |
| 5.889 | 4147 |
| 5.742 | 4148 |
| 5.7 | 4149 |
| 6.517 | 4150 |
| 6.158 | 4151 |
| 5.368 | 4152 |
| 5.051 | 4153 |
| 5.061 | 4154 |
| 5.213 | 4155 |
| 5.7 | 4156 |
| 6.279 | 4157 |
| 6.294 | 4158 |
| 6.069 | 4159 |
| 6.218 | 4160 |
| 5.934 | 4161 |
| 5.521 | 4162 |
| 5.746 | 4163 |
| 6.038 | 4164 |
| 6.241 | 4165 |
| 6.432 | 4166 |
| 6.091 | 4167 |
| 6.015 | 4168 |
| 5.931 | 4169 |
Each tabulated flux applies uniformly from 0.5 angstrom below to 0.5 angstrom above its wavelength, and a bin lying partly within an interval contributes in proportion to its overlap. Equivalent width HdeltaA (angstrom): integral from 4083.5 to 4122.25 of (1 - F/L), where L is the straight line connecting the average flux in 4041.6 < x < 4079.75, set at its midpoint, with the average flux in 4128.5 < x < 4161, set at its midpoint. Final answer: 4.9 angstrom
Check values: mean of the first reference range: 6.13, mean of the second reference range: 5.82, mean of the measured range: 5.21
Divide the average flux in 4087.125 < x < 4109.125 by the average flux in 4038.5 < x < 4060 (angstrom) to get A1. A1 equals 0.76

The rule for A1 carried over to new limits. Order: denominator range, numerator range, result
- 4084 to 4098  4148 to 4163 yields 1.08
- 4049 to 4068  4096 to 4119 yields 0.81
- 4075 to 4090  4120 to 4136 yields 1.06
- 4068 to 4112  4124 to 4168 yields 1.10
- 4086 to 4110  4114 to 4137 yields 1.26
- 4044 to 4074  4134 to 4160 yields 0.93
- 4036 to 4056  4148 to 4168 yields 0.91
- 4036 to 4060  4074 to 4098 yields 0.88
